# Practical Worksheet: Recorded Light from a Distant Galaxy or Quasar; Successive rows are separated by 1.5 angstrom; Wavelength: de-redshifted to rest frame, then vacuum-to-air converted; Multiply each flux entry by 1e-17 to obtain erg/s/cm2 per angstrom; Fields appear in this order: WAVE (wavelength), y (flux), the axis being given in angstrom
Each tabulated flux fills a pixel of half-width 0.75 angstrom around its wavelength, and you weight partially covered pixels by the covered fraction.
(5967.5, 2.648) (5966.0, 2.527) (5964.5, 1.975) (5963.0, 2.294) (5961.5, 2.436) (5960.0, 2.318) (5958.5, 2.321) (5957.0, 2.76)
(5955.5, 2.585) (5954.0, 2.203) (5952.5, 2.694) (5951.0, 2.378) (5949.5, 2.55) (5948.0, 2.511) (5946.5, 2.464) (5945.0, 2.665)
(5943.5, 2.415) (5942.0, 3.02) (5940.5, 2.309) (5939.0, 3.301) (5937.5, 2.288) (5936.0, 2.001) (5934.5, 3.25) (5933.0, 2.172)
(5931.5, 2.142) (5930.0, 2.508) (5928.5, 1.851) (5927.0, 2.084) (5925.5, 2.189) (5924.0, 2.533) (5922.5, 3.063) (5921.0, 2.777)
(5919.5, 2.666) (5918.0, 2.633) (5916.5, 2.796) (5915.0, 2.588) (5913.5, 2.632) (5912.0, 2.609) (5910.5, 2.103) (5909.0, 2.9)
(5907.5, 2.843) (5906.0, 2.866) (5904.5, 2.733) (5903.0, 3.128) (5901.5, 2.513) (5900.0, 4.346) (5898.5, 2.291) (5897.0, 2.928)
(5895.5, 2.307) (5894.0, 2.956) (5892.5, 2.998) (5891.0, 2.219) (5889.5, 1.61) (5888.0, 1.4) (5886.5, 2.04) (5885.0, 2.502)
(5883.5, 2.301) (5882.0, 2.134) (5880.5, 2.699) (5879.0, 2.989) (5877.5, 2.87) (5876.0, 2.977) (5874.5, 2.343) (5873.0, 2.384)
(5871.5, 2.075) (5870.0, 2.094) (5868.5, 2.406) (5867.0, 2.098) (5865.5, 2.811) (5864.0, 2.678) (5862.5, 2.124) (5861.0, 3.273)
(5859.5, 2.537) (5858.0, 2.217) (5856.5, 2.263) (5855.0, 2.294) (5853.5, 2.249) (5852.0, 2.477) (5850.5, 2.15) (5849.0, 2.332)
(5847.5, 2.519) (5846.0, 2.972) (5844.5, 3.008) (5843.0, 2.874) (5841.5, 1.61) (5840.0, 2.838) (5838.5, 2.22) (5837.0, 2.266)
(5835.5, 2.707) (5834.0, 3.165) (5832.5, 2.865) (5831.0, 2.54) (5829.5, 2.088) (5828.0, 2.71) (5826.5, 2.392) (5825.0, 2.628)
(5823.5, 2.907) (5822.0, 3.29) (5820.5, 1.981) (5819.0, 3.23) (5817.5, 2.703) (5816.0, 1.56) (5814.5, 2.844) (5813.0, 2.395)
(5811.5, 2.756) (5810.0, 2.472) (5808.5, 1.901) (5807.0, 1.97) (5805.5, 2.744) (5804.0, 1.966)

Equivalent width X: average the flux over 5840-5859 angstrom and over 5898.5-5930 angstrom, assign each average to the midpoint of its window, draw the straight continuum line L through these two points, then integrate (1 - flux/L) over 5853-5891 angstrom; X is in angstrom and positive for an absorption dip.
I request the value 2.2 angstrom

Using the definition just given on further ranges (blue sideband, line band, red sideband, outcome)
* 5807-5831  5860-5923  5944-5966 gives -2.90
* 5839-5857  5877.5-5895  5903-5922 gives 1.57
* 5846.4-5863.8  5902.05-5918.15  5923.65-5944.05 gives -1.88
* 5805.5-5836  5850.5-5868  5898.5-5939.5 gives 1.00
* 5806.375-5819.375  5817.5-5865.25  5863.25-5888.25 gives -3.04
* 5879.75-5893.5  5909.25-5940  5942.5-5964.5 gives -2.04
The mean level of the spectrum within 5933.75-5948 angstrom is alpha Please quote 2.63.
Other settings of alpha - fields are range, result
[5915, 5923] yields 2.76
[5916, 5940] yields 2.51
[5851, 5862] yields 2.46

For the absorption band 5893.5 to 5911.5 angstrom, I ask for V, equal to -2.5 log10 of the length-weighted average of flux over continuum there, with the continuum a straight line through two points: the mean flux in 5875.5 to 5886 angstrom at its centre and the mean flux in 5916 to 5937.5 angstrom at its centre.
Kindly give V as -0.11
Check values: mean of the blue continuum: 2.62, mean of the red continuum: 2.47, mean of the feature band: 2.82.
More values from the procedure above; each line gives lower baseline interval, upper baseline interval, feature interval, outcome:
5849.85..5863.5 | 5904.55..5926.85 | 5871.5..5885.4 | -0.03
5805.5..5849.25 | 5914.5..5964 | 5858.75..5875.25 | 0.04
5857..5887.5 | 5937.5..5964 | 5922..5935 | 0.05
